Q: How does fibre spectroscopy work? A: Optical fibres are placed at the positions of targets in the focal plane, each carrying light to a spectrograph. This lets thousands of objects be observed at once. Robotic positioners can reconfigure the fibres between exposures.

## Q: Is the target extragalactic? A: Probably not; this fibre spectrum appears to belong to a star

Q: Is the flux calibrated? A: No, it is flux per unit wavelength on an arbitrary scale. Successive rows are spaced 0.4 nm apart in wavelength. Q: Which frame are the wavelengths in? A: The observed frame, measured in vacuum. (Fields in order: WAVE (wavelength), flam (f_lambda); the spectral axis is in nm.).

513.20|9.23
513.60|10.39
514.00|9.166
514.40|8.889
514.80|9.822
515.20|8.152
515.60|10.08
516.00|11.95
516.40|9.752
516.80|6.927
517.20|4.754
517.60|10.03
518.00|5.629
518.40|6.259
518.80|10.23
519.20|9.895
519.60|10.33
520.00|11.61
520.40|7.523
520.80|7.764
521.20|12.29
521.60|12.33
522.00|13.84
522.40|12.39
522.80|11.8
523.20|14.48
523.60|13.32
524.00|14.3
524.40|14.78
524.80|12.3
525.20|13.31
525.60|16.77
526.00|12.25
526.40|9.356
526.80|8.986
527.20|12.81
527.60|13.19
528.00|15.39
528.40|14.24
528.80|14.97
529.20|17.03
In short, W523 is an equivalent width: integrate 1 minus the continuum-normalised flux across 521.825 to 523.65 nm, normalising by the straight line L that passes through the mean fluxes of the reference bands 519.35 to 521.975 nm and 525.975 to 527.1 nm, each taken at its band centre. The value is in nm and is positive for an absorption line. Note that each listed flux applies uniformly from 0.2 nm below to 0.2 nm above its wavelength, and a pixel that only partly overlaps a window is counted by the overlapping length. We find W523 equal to -0.49 nm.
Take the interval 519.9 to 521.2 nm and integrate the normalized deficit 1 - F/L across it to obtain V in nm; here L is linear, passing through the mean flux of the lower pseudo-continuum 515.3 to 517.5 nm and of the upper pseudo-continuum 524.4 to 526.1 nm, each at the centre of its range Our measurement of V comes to 0.22 nm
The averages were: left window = 8.73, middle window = 9.27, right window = 13.9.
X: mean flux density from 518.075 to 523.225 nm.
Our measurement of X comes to 10.6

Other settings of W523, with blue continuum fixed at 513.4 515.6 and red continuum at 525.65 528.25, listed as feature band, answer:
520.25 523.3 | -0.111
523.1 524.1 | -0.212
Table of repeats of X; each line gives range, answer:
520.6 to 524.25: 12.5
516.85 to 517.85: 7.23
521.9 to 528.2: 13.1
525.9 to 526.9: 10.1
